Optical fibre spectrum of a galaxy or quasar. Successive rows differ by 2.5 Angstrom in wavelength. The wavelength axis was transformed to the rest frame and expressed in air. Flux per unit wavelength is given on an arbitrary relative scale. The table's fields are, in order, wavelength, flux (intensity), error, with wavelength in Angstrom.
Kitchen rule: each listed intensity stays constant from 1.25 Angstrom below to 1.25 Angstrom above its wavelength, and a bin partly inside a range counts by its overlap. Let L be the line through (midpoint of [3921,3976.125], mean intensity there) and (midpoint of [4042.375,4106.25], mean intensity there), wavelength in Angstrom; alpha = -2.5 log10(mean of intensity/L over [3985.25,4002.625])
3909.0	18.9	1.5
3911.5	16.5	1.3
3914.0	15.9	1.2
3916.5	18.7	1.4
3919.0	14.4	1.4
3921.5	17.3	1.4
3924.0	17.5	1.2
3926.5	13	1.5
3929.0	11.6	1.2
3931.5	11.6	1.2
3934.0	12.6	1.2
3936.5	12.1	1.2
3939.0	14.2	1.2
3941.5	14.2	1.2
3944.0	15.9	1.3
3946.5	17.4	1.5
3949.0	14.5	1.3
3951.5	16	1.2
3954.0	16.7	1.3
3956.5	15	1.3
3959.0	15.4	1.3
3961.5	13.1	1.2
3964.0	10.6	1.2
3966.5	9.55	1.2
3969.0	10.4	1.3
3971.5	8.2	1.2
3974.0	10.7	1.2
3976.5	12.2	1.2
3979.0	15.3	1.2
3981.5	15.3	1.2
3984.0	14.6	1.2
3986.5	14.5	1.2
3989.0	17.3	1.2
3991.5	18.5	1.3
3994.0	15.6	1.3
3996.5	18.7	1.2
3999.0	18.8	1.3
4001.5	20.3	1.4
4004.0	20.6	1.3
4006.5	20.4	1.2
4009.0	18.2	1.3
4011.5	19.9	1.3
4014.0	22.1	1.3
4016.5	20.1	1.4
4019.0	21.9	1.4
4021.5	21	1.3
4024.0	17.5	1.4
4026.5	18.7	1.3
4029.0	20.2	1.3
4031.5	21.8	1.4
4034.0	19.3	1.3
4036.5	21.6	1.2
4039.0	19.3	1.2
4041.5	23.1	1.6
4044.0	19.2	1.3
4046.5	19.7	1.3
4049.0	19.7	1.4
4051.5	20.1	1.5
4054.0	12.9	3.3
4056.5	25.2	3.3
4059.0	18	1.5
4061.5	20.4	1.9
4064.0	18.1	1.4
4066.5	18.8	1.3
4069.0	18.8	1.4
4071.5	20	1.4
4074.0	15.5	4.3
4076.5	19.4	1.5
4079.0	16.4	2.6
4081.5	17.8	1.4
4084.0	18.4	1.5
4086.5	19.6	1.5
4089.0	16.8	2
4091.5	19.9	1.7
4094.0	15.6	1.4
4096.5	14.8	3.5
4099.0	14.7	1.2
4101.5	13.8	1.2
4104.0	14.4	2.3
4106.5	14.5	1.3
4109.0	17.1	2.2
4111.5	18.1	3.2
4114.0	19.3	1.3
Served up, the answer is -0.172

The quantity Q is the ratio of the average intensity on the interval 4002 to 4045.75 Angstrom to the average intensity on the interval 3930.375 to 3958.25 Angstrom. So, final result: 1.4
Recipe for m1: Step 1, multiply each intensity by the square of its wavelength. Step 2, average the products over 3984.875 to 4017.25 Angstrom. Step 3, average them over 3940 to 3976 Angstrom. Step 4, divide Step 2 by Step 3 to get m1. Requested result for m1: 1.44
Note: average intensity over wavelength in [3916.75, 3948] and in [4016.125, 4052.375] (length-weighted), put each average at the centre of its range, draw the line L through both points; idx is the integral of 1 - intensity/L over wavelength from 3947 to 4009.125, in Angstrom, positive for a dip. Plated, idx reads 7.0 Angstrom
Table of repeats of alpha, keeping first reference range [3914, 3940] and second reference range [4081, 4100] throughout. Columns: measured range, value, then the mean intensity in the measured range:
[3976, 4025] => -0.16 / 18.2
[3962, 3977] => 0.41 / 10.3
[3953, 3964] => 0.03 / 14.5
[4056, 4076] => -0.14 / 19.1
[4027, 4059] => -0.22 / 20.1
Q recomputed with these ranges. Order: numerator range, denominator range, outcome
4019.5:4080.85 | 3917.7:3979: 1.43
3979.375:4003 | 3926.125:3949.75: 1.24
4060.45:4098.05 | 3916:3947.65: 1.24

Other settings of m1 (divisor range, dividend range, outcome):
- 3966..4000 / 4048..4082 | 1.35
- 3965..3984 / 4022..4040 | 1.72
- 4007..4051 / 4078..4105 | 0.85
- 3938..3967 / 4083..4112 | 1.22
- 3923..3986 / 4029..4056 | 1.54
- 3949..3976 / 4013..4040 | 1.66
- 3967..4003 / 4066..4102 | 1.22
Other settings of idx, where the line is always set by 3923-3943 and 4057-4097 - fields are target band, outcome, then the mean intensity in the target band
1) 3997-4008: -2.9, 19.9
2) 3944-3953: -1.4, 16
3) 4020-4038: -3.7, 20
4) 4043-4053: -1.3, 19.5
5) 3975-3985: 0.5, 14.3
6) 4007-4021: -3.8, 20.5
